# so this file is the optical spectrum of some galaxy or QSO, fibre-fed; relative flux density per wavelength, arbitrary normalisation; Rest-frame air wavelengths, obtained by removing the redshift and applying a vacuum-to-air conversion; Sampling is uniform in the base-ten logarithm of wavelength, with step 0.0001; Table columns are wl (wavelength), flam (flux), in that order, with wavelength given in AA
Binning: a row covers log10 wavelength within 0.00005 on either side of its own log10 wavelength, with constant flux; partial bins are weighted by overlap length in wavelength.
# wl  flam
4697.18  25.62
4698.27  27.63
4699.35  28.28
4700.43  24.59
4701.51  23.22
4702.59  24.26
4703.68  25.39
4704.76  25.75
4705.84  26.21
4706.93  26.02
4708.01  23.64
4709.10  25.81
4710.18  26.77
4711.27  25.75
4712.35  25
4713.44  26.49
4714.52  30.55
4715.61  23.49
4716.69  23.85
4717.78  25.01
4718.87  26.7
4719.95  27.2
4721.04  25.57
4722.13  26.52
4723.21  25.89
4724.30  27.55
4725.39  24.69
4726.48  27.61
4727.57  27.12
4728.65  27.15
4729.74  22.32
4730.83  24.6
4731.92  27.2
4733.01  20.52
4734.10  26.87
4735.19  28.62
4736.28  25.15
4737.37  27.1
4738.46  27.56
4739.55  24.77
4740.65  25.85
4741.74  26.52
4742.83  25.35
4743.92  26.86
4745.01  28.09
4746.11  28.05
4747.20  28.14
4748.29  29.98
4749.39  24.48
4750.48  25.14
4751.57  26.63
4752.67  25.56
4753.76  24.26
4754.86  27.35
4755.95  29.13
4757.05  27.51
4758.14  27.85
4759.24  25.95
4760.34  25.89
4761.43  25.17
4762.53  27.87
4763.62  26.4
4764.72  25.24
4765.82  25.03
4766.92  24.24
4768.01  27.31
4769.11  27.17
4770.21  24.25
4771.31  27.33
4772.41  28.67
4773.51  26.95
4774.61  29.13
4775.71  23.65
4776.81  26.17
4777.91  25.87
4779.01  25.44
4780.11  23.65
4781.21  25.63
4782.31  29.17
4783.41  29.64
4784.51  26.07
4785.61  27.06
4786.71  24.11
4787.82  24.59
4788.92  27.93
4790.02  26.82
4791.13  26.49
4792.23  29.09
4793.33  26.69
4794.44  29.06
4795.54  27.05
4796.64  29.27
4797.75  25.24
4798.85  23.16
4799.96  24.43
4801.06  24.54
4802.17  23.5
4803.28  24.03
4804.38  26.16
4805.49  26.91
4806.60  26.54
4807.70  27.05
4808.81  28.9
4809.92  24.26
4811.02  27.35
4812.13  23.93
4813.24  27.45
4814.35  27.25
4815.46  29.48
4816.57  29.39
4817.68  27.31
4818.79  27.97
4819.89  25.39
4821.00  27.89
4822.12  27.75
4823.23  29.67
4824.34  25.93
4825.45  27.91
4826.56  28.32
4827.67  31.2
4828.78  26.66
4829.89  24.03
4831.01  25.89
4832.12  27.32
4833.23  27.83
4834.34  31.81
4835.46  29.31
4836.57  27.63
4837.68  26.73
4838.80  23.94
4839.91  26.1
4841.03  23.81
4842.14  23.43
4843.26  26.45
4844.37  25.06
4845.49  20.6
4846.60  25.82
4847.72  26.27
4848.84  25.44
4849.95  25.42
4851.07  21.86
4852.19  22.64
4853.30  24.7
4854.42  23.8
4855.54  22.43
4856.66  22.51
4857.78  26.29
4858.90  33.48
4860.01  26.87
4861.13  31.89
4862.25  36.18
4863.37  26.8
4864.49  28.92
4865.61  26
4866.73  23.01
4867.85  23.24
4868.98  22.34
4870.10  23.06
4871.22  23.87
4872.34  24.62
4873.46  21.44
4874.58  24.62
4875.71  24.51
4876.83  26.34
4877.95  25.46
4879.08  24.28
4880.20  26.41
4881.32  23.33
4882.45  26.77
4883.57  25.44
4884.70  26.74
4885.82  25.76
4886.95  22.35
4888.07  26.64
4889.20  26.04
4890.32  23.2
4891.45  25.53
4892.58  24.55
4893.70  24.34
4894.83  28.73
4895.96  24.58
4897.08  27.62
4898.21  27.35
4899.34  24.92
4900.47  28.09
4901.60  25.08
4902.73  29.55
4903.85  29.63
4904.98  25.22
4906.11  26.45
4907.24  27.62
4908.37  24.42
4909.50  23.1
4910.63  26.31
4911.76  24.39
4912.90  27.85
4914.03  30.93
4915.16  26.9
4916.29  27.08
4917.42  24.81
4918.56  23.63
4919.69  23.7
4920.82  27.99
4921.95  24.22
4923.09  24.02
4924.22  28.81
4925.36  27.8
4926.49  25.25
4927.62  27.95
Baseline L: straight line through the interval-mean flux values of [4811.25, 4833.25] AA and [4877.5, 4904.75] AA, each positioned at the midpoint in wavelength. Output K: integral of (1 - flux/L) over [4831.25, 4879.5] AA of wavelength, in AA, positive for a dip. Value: 1.8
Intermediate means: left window 27.4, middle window 25.7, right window 25.9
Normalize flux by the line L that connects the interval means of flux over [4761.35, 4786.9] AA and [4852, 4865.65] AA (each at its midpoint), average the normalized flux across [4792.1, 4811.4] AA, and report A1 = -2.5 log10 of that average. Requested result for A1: 0.018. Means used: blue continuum 26.4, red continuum 27.3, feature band 26.2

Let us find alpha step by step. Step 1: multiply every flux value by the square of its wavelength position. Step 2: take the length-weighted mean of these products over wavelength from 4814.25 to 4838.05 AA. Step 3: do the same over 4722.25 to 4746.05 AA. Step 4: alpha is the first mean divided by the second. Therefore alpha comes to 1.11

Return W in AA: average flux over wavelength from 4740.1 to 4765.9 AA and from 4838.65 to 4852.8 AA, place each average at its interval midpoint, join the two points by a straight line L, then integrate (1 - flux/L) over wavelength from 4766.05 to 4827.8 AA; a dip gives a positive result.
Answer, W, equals -2.8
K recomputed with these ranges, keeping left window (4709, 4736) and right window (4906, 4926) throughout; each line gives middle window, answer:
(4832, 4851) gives 0.1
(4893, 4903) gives -0.2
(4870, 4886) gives 0.7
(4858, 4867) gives -1.1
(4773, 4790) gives -0.2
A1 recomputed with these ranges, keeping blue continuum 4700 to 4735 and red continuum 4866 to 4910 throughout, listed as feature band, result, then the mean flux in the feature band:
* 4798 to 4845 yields -0.051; 26.6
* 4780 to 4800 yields -0.051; 26.7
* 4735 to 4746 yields -0.041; 26.6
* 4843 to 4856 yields 0.053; 24.2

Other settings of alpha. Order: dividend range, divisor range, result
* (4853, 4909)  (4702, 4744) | 1.07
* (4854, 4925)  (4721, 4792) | 1.04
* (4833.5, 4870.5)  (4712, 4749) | 1.04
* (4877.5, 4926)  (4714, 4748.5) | 1.06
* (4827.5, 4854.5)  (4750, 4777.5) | 1.01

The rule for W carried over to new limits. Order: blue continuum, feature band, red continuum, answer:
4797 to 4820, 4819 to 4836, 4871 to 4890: -1.2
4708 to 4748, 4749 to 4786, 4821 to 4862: -0.2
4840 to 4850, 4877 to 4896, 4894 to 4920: 0.4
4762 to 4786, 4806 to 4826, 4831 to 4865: -0.7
